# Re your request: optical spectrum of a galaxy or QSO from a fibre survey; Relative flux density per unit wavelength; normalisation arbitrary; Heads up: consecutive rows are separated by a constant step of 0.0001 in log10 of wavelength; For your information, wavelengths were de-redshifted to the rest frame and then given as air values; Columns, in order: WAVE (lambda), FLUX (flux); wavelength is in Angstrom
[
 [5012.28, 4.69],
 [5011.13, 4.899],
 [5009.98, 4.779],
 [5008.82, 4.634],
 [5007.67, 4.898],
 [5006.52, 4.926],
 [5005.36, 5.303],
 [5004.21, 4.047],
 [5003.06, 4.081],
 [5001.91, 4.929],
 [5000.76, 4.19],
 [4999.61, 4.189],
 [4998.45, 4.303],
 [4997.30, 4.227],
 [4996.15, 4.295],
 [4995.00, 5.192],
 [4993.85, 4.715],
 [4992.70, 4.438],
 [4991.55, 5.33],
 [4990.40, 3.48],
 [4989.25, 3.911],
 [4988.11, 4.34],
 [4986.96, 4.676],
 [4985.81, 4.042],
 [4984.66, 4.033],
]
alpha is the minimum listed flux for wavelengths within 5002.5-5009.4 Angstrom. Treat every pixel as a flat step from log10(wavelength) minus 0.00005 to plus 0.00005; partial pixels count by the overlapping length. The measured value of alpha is 4.047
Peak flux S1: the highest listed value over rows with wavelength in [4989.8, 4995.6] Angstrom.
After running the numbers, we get 5.33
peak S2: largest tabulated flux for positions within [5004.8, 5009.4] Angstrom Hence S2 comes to 5.303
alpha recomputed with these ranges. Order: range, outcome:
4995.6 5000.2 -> 4.189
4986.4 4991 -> 3.48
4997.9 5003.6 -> 4.081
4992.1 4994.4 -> 4.438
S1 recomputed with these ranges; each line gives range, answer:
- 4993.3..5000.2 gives 5.192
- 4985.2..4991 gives 4.676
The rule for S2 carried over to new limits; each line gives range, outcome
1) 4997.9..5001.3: 4.303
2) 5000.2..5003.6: 4.929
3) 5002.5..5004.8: 4.081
